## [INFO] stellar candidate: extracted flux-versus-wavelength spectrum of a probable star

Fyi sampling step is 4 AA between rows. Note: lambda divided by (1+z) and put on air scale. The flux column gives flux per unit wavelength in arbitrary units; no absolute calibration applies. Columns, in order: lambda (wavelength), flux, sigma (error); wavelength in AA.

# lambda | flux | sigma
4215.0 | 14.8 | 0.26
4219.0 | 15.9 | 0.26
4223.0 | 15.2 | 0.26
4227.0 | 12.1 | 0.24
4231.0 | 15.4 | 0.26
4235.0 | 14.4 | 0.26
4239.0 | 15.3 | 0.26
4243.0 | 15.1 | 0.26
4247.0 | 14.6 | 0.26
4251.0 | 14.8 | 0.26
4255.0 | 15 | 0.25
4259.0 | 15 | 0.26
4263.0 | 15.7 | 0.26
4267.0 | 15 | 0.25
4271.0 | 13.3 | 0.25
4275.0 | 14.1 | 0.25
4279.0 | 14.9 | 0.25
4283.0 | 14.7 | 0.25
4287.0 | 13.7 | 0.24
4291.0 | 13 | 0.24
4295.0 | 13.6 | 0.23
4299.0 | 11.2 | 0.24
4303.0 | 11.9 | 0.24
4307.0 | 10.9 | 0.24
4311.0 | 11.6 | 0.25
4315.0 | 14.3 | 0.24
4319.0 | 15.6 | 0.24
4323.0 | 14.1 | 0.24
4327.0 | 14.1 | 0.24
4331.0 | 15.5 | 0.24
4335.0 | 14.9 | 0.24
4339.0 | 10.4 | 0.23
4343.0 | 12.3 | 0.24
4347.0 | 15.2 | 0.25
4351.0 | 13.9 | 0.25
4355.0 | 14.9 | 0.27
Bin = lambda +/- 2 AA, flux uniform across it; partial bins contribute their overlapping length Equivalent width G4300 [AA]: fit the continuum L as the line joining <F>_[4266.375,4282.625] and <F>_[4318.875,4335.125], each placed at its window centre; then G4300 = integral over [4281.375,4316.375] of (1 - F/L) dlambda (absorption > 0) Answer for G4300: 4.3 AA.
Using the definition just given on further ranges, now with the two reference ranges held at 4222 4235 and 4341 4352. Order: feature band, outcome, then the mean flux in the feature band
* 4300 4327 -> 1.6 AA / 13.1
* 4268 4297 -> 0.1 AA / 13.9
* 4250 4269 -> -1.4 AA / 15.1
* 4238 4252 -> -0.8 AA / 14.9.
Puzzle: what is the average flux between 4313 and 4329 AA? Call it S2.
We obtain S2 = 14.5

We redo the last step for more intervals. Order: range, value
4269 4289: 14.1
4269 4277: 13.7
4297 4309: 11.3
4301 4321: 12.9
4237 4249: 15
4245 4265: 15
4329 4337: 15.2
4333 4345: 12.5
